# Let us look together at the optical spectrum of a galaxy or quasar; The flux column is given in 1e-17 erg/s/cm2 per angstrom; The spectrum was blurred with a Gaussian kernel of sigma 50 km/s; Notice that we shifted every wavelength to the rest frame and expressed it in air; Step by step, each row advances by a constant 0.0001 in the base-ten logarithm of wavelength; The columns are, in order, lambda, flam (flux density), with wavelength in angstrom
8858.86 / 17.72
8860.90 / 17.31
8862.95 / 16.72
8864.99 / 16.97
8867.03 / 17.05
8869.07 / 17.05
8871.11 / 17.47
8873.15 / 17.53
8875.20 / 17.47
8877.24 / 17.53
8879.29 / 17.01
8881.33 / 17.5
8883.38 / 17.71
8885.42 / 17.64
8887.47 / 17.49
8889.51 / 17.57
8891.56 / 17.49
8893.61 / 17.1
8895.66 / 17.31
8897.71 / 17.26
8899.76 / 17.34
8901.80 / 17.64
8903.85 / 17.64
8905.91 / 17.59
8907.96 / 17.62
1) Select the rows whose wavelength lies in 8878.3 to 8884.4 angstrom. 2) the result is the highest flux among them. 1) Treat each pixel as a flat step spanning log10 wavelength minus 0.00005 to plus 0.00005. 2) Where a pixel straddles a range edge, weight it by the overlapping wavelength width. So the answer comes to 17.71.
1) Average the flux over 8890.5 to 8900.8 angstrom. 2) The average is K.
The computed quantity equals 17.3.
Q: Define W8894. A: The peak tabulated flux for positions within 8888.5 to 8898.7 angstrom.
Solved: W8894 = 17.57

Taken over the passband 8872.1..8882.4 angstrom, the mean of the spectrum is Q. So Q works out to 17.4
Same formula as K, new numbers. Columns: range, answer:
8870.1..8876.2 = 17.5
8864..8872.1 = 17.1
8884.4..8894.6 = 17.5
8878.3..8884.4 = 17.4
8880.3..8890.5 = 17.6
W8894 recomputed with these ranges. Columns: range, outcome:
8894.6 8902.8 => 17.64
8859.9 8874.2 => 17.53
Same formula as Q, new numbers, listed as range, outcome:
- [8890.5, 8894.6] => 17.3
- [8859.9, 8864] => 17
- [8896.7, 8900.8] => 17.3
